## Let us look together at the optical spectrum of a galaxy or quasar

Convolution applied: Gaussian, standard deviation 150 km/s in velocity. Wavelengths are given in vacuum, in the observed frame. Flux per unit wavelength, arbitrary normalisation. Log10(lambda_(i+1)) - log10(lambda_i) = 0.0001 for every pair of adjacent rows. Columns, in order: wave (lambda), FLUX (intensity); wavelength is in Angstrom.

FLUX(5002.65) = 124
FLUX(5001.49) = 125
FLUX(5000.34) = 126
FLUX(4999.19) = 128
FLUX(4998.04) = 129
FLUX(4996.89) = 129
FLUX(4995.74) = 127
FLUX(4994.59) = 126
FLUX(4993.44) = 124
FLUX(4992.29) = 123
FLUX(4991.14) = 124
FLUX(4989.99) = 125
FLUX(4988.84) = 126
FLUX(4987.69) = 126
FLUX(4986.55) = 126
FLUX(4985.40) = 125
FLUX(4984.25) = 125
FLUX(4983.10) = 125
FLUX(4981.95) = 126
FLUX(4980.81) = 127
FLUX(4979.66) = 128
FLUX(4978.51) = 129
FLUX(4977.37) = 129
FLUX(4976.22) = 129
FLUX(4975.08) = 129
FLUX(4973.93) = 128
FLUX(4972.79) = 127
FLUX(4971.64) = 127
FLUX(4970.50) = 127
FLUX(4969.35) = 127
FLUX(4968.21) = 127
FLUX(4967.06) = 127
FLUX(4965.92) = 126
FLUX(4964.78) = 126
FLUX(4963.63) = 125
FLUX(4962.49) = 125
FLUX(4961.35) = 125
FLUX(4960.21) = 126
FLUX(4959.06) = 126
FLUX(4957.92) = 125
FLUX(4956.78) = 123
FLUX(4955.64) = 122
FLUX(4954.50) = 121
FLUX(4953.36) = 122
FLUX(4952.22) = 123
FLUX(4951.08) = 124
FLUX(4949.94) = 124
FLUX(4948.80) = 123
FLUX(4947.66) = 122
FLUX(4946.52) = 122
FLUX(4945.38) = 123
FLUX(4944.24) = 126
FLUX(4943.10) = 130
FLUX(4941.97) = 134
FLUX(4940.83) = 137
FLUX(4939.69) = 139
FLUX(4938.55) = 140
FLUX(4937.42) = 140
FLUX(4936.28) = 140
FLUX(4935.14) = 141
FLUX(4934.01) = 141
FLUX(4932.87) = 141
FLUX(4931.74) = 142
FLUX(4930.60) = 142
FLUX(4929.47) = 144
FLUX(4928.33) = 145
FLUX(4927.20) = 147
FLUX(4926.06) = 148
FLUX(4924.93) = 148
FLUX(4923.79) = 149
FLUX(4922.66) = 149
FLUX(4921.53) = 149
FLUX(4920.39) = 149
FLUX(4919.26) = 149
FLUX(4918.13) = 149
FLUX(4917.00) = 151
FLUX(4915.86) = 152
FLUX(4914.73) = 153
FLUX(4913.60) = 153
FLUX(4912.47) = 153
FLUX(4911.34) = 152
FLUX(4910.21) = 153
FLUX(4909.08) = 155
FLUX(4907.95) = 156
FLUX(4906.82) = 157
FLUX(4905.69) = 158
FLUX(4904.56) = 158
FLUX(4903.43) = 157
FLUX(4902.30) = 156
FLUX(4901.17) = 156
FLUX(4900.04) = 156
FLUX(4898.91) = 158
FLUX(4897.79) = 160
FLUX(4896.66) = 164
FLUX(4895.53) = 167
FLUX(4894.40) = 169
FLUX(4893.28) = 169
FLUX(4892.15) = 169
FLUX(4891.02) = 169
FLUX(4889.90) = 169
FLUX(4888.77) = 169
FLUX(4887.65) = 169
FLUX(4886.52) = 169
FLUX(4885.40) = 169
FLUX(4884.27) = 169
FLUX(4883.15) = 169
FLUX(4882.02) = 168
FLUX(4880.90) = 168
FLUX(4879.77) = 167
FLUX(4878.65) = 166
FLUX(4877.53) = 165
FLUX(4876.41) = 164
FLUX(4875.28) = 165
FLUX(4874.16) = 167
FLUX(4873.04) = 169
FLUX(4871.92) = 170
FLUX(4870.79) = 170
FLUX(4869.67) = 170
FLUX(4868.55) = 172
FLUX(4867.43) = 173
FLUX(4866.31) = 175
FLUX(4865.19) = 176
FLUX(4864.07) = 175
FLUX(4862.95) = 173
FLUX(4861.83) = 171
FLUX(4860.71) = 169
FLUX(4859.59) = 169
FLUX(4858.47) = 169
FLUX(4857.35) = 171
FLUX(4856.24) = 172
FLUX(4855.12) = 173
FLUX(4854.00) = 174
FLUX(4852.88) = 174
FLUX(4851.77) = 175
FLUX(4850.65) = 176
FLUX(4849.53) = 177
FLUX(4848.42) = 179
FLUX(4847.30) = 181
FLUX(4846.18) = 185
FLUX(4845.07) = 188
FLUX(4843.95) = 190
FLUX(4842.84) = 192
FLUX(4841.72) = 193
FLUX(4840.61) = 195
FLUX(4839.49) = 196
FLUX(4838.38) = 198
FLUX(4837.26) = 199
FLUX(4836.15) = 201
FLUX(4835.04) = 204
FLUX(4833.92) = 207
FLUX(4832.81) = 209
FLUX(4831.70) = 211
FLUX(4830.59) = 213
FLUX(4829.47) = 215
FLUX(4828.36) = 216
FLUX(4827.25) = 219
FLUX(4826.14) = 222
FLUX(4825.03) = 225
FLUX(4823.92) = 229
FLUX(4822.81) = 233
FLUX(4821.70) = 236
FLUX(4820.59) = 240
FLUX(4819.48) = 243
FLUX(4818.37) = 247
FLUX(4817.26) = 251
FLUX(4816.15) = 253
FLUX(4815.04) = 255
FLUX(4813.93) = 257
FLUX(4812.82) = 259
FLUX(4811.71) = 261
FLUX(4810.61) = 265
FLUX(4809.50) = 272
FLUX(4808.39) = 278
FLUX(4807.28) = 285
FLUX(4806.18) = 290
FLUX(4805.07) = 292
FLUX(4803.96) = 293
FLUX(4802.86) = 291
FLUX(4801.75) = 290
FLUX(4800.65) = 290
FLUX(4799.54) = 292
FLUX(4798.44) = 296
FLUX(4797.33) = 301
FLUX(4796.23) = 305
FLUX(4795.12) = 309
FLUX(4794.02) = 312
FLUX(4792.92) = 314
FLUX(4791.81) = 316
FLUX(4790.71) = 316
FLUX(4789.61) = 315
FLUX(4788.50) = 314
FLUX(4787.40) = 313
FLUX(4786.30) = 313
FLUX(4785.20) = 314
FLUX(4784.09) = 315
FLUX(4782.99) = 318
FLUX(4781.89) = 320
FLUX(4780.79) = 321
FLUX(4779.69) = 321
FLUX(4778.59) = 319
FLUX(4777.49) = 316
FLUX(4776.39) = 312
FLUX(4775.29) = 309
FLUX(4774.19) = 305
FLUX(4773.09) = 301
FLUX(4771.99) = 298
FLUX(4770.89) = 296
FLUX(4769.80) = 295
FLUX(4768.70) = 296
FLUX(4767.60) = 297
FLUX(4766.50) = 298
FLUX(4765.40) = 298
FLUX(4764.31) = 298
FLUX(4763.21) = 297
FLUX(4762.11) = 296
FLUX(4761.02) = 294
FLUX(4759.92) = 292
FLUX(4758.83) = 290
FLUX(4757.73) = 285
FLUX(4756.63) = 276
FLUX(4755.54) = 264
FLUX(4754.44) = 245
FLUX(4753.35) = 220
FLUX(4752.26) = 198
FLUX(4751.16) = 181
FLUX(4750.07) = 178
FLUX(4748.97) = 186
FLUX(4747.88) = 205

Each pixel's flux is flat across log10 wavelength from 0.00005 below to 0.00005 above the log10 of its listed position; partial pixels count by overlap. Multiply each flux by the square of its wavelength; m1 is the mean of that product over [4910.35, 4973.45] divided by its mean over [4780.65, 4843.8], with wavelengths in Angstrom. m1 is 0.55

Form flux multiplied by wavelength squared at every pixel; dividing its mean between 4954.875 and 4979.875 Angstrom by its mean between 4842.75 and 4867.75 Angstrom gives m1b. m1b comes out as 0.75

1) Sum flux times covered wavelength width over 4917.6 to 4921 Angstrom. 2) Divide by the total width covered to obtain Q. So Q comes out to 149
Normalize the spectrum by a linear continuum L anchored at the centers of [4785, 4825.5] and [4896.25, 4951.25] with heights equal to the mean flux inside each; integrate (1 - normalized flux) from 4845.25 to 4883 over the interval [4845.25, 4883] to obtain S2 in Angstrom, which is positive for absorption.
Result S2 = 7.2 Angstrom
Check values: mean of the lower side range 280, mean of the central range 172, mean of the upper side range 145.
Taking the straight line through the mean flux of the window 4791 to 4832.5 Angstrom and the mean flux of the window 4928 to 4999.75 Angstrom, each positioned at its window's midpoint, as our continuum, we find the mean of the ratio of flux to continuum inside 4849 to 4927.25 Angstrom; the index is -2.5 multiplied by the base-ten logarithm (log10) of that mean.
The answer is 0.19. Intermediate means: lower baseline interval 264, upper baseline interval 129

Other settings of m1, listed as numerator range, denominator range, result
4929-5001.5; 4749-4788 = 0.48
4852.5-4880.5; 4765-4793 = 0.57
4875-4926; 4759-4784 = 0.55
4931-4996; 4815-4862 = 0.67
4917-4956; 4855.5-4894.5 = 0.83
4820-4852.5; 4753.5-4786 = 0.70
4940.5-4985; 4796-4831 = 0.52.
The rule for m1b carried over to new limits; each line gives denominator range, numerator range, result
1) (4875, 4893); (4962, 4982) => 0.79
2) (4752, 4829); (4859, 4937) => 0.59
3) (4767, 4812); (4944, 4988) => 0.45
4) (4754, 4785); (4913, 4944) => 0.51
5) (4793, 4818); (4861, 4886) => 0.62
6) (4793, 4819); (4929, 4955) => 0.50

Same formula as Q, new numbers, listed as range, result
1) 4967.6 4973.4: 127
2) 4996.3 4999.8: 129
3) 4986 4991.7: 126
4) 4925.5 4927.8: 147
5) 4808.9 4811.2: 269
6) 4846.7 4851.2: 178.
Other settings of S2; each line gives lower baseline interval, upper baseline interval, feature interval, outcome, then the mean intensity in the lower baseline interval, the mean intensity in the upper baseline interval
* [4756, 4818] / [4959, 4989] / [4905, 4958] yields 8.0 Angstrom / 296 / 127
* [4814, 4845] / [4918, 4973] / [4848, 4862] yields 1.9 Angstrom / 218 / 133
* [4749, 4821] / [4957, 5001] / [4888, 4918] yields 4.7 Angstrom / 285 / 126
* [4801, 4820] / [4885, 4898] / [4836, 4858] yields 3.9 Angstrom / 270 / 168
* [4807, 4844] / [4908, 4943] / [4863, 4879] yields 1.8 Angstrom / 229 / 146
